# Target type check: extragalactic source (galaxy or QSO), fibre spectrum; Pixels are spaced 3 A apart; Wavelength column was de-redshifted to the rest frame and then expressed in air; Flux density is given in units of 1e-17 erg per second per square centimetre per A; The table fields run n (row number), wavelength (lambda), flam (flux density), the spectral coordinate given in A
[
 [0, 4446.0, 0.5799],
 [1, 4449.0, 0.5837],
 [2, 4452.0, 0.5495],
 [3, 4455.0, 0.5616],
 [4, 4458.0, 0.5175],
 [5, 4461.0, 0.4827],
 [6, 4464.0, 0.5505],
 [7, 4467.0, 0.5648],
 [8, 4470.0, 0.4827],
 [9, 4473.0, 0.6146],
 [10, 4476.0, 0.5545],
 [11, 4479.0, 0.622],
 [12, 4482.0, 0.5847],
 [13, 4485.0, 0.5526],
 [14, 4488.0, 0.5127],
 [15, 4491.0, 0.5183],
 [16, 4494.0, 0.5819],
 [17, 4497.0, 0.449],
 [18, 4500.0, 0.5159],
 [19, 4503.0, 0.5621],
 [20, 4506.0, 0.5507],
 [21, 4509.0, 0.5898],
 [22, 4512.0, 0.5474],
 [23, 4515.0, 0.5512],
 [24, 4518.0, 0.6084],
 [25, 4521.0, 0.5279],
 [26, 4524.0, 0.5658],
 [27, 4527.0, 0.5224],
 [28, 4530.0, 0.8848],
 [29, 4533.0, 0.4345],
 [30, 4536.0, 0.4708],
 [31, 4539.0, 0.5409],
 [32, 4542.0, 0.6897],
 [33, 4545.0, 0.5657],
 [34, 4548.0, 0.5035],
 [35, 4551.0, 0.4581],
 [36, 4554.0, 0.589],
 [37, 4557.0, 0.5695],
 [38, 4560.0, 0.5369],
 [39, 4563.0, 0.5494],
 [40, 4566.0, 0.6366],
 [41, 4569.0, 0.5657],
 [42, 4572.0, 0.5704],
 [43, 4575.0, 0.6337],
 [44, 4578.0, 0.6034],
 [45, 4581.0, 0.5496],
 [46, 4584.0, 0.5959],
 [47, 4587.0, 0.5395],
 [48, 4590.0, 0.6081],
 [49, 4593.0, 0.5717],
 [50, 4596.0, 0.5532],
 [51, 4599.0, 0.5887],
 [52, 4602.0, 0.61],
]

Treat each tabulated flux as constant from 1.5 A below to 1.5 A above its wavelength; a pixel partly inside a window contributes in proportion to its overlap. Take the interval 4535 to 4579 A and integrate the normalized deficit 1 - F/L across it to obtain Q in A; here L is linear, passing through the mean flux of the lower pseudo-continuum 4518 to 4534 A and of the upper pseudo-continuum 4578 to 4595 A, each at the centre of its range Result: 1.3 A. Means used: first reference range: 0.594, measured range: 0.566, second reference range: 0.575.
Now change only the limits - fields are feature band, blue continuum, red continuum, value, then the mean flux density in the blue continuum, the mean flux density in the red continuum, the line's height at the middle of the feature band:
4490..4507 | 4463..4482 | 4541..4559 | 1.04 A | 0.567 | 0.558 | 0.564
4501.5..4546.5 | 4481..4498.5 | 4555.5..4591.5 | -1.85 A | 0.532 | 0.58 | 0.551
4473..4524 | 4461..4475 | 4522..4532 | 3.37 A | 0.546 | 0.64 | 0.594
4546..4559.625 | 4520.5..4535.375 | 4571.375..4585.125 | 1.30 A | 0.584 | 0.592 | 0.588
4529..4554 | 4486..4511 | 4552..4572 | -0.18 A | 0.536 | 0.571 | 0.56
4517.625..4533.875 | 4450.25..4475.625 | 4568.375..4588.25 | -0.94 A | 0.542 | 0.581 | 0.563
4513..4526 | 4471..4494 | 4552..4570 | 0.16 A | 0.565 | 0.572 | 0.568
